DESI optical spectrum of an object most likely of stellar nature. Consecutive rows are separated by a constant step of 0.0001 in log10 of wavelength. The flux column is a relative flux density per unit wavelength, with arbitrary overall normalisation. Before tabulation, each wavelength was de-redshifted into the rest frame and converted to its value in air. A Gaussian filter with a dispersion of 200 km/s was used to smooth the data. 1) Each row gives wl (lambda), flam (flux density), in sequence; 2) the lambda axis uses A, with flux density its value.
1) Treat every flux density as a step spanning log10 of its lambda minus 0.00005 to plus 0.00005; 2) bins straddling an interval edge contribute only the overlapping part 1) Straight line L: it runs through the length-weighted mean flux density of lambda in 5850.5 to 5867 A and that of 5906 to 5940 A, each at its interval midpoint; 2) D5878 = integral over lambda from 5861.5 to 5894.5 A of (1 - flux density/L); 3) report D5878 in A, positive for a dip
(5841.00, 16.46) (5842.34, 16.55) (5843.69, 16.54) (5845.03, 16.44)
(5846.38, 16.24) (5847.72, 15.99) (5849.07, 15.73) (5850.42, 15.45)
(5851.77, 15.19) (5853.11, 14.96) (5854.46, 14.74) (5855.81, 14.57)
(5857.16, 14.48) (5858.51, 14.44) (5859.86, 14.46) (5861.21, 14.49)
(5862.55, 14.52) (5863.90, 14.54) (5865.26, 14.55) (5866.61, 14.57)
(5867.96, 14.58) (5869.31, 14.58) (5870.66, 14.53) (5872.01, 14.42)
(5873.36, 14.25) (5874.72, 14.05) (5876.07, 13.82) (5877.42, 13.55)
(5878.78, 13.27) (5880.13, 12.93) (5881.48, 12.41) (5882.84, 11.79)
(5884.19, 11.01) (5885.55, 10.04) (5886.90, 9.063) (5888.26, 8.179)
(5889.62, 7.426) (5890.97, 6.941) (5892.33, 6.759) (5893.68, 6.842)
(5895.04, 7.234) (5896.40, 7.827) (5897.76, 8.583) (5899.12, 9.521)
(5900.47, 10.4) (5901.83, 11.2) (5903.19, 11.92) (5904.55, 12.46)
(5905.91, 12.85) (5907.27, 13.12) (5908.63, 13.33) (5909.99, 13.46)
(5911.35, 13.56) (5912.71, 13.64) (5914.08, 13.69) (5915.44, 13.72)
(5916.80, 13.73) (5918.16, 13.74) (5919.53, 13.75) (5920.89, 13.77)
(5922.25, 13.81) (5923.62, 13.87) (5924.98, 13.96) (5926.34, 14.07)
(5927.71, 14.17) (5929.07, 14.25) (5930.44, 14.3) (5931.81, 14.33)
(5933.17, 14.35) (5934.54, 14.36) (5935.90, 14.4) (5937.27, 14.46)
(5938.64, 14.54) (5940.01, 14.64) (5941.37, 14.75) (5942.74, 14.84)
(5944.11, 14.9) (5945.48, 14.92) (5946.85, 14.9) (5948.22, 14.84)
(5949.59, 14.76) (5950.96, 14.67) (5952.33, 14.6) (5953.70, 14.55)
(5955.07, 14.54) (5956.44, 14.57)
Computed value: 5.55 A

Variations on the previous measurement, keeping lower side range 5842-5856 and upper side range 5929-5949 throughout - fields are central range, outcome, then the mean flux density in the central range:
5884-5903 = 8.1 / 8.67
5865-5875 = 0.6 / 14.5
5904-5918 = 1.5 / 13.4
